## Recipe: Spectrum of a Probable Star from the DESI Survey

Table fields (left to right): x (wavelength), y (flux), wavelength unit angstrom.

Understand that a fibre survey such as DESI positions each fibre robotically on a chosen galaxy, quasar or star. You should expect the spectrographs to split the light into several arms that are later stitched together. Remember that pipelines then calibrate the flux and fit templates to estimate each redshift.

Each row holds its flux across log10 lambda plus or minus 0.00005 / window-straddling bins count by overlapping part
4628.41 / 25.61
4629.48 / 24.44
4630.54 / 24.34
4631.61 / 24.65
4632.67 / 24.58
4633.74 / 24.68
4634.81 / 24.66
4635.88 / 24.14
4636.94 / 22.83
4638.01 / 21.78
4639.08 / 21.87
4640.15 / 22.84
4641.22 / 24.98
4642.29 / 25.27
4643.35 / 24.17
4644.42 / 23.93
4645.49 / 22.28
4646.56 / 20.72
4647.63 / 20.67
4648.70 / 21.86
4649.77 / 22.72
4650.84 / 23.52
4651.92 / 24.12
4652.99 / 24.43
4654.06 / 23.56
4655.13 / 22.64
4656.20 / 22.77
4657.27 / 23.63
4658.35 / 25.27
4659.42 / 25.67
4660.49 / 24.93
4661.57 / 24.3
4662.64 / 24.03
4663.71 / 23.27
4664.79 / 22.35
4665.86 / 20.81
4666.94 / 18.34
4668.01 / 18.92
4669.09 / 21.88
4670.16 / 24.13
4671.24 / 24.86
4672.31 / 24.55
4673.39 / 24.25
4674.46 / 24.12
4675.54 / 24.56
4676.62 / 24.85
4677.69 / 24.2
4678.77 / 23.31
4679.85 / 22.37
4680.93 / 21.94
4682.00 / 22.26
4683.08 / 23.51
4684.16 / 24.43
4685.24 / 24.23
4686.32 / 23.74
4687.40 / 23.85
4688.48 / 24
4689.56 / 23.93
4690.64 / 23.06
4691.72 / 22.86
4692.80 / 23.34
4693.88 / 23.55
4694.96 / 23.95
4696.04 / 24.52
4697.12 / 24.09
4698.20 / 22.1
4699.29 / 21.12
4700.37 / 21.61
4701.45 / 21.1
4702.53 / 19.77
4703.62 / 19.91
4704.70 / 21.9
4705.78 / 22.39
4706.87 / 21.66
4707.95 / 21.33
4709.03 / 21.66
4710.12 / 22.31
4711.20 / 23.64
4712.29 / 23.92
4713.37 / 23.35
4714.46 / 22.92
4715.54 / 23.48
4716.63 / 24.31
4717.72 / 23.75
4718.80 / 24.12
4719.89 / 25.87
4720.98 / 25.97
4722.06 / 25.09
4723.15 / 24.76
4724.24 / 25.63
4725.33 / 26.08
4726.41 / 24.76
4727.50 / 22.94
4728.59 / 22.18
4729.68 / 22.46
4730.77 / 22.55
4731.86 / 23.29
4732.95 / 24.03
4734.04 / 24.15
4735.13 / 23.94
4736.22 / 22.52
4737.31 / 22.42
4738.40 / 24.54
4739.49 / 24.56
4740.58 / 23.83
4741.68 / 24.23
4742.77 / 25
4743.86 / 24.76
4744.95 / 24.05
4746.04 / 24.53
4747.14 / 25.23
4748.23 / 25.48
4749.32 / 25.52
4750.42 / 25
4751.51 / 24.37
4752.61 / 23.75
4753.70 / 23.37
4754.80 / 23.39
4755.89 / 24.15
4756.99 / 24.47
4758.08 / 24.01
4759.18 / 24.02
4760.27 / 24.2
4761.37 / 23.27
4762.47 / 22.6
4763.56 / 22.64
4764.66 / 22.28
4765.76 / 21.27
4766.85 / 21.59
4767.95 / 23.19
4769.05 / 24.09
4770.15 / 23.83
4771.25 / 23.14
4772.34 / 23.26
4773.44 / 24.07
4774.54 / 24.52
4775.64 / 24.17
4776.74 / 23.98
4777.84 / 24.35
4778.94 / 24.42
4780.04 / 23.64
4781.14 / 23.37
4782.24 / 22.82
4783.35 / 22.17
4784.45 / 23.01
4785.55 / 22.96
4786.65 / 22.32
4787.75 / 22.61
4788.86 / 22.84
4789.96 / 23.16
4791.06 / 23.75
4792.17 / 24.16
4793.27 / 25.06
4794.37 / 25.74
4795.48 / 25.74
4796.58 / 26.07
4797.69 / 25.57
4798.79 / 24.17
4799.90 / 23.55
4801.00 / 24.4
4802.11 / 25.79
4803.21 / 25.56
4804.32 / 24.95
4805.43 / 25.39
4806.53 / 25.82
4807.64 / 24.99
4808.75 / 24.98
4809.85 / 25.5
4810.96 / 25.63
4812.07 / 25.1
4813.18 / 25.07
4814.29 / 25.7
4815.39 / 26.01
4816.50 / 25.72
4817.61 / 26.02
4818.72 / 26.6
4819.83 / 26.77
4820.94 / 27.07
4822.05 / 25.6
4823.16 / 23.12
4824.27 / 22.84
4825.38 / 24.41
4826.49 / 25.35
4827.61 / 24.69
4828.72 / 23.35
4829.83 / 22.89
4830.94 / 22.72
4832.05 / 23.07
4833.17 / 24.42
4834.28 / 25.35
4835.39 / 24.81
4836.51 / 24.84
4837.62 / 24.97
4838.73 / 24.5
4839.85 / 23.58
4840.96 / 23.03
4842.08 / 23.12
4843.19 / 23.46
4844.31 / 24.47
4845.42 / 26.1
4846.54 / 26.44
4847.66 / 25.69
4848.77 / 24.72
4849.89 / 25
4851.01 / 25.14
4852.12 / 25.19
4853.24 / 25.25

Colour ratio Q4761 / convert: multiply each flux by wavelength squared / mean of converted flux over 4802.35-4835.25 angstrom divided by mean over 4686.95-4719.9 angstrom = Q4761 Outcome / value 1.15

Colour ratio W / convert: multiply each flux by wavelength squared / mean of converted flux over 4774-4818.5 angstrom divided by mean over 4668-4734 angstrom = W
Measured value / 1.09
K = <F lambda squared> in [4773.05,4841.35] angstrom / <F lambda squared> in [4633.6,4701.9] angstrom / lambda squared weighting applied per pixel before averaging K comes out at 1.1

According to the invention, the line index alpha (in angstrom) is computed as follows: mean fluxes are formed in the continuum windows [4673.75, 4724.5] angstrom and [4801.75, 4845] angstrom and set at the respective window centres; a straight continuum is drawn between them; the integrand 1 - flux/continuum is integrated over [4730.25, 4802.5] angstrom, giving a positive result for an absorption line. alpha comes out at 0.7 angstrom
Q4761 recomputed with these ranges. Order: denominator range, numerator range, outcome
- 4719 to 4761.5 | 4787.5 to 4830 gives 1.06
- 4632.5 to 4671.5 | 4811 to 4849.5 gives 1.15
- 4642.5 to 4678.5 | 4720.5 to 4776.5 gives 1.07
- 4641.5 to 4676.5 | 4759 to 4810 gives 1.09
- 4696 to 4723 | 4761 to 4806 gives 1.07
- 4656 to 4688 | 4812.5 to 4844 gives 1.12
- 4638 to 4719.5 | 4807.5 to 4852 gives 1.15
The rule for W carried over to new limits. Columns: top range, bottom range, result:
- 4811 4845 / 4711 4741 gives 1.07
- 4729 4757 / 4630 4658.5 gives 1.07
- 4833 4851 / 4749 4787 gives 1.08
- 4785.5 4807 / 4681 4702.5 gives 1.11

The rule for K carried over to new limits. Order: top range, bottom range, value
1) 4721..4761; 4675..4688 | 1.05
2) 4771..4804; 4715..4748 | 1.02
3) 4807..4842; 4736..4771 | 1.07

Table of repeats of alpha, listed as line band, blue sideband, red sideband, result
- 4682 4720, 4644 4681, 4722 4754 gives 1.1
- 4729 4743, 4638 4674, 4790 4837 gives 0.3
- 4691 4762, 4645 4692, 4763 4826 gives 0.5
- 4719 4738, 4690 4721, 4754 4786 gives -0.8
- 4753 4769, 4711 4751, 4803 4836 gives 0.8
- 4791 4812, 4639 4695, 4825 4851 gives -0.8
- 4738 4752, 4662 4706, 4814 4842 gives -0.6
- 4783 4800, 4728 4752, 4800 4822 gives 0.8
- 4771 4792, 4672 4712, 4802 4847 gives 0.7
